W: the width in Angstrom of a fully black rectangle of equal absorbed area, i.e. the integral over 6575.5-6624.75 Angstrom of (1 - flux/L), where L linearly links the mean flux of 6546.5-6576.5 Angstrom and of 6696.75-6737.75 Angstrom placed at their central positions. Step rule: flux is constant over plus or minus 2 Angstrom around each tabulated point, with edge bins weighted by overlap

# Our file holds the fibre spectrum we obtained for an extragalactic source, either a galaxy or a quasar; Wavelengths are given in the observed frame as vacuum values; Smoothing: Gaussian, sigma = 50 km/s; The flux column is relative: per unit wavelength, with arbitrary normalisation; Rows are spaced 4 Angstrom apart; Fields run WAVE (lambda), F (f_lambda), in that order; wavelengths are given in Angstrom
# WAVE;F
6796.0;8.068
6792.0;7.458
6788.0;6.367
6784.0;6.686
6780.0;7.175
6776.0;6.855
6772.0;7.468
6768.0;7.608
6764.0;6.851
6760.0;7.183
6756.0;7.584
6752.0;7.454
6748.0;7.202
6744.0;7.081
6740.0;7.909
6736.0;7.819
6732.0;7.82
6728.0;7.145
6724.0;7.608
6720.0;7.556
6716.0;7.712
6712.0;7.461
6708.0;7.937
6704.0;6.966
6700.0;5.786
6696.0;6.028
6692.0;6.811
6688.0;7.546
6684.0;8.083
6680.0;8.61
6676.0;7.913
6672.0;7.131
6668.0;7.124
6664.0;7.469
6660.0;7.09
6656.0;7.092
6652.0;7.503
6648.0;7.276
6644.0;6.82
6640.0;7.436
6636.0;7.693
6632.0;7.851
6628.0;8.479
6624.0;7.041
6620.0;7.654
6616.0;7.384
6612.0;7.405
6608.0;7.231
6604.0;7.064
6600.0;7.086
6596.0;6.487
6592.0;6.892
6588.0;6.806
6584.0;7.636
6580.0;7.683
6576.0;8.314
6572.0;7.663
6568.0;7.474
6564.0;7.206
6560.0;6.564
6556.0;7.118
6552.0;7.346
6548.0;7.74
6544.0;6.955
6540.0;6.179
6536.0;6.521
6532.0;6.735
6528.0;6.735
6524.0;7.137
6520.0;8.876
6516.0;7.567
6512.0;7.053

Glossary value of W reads 0.7 Angstrom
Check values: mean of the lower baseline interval 7.38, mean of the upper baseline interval 7.34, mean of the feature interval 7.26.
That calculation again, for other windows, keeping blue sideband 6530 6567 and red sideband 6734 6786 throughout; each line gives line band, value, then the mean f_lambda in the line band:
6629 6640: -1.07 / 7.78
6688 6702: 1.54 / 6.4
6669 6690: -1.93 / 7.82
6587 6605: 0.42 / 6.86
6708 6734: -1.25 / 7.58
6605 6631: -1.72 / 7.53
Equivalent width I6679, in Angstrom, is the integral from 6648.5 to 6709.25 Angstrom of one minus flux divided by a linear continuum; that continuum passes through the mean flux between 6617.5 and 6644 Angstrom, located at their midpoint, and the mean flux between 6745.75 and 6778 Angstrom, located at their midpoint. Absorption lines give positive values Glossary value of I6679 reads 1.9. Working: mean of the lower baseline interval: 7.62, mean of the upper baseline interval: 7.27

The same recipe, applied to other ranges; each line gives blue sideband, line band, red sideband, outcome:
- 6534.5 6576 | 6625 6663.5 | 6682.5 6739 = -1.2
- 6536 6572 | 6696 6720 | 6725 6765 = 0.8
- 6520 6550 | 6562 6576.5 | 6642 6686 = -1.0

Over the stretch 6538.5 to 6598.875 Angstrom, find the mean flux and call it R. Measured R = 7.21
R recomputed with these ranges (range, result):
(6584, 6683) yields 7.37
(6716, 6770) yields 7.46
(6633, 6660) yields 7.31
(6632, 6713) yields 7.3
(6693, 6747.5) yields 7.28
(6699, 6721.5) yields 7.29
